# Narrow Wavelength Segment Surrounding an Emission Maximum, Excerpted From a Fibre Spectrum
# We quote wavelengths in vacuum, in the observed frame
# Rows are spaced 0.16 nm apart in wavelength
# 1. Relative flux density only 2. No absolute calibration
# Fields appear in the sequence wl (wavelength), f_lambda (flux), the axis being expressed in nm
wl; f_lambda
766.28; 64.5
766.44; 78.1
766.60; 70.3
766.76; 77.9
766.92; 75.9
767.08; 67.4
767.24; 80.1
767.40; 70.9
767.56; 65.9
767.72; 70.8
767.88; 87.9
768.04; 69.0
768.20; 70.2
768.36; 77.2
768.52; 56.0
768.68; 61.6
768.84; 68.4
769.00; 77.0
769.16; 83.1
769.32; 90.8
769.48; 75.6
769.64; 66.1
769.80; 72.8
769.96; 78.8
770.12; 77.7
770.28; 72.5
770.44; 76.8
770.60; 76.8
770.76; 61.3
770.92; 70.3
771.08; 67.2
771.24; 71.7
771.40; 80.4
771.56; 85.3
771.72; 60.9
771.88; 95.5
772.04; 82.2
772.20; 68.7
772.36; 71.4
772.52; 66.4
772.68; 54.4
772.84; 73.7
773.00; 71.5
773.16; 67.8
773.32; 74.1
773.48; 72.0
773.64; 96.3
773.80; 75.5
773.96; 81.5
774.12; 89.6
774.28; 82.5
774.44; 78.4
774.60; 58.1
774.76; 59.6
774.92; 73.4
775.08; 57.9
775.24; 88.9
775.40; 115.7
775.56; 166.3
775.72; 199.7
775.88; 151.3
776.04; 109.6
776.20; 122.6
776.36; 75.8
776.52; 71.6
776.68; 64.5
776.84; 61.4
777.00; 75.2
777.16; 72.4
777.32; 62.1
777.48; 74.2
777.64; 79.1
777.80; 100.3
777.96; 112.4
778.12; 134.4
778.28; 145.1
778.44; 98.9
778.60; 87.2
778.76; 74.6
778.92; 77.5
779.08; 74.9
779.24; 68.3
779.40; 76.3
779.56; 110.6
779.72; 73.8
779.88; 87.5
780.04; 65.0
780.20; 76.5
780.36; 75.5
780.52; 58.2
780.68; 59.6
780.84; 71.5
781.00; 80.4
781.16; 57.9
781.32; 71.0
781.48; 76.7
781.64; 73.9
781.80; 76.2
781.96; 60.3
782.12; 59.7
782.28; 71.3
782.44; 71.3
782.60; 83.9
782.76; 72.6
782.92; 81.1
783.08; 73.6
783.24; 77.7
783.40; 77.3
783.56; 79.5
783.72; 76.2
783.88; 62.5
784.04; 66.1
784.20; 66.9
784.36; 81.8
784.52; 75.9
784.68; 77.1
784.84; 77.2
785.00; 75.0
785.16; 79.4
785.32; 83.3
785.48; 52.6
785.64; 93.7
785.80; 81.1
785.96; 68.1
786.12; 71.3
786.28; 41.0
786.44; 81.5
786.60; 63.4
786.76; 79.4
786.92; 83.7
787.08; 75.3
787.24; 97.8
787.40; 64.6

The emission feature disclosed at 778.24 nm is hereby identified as [N II]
